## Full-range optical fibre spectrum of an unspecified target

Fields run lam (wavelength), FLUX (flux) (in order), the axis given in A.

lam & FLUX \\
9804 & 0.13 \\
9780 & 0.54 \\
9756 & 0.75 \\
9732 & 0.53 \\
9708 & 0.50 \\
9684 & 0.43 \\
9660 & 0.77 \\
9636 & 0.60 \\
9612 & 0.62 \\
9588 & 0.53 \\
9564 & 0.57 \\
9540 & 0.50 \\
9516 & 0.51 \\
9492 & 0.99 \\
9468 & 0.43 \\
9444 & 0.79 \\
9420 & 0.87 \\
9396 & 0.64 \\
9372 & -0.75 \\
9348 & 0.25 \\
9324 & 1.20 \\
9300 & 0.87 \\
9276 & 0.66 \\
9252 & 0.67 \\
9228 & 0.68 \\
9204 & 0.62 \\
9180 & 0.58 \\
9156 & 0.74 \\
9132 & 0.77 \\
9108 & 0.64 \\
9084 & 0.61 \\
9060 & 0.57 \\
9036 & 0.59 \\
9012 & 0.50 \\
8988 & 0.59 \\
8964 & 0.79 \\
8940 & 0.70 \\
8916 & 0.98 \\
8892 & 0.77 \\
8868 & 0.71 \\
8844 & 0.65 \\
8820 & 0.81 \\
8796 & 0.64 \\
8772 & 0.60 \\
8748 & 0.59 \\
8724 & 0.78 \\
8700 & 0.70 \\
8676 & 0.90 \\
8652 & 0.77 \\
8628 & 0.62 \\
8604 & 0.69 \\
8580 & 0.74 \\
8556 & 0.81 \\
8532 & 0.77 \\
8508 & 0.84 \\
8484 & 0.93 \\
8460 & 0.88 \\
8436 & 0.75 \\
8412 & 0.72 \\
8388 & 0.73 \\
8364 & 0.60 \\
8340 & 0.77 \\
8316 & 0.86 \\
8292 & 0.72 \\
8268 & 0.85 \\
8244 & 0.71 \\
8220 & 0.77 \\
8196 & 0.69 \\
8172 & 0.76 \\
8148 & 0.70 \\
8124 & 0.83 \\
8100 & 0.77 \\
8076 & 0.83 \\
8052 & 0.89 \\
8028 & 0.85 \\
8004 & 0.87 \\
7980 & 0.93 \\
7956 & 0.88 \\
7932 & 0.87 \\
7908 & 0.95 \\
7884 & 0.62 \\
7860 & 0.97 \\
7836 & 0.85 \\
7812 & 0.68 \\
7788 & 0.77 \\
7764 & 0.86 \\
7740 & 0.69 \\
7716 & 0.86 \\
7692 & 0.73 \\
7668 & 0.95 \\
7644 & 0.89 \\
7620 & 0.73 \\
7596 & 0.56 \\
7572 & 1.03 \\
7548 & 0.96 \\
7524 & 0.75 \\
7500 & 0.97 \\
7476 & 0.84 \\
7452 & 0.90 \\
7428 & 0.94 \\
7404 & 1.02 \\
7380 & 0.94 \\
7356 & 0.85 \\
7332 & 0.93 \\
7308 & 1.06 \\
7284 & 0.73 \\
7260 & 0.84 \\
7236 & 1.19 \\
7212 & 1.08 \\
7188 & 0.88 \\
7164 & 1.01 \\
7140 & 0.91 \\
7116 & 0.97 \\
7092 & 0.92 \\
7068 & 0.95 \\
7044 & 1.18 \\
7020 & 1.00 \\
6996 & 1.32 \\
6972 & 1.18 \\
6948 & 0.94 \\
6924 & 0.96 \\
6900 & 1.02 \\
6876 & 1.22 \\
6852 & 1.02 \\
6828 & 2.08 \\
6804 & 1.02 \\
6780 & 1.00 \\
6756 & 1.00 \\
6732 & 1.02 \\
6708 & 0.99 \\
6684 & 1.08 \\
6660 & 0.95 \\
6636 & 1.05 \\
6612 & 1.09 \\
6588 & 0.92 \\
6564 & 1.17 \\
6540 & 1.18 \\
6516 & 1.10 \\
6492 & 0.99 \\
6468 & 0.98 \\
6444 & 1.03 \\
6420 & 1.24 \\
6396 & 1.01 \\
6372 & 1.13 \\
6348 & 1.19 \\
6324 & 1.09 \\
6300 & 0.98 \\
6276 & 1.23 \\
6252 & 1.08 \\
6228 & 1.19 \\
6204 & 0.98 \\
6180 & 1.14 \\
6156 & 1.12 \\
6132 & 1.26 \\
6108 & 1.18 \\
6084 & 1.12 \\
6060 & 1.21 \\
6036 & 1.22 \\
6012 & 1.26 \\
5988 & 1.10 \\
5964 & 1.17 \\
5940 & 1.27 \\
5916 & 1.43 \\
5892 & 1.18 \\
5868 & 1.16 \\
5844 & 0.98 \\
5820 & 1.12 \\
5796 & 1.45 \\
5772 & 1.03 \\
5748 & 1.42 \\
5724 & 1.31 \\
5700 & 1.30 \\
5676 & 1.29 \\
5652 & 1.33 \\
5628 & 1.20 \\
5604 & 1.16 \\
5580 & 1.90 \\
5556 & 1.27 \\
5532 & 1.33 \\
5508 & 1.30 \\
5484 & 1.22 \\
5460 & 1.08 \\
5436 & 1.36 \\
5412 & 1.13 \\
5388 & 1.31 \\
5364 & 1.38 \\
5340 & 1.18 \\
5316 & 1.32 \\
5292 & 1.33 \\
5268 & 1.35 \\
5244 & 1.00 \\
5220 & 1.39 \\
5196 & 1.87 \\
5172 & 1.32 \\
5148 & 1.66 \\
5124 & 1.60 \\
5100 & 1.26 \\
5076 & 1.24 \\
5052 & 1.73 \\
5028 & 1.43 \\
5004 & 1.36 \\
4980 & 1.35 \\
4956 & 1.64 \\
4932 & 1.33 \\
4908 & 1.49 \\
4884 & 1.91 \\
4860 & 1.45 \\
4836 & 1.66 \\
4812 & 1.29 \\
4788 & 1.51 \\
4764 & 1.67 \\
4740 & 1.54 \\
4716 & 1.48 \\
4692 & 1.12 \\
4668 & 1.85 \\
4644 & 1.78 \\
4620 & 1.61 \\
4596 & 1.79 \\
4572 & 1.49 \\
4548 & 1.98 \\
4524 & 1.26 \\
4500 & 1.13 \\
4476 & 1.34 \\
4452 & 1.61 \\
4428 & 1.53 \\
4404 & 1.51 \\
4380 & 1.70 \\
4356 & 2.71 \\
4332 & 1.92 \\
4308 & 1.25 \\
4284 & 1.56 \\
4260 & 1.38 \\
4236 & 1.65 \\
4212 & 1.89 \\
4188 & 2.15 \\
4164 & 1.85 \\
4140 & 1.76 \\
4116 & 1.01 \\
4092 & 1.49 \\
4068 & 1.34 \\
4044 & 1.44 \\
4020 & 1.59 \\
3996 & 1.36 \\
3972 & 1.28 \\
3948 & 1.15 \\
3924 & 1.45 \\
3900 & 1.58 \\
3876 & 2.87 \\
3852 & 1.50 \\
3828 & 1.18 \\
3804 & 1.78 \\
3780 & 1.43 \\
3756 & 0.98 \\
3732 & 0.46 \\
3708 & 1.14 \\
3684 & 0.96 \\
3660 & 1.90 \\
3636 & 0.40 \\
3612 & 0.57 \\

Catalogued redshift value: 0.038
